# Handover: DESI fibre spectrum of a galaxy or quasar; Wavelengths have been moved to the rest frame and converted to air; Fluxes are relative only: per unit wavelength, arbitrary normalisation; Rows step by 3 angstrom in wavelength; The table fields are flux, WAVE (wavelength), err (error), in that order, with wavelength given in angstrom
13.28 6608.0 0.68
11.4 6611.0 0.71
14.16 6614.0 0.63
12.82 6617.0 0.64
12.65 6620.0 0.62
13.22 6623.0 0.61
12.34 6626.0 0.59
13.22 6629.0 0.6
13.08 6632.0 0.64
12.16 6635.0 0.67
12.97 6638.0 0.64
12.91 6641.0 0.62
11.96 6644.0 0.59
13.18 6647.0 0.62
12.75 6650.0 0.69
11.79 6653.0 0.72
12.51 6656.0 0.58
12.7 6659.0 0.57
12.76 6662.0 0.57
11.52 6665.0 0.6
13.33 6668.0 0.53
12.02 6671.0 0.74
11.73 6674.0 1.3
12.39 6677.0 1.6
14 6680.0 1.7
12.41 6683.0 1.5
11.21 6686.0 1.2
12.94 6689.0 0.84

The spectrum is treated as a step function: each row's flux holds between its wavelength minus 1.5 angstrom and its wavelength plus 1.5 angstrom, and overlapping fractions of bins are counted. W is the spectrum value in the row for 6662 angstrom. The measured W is 12.76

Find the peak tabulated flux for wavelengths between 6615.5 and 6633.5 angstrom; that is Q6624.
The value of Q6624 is 13.22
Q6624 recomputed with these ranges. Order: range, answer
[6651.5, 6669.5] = 13.33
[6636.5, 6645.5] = 12.97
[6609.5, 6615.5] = 14.16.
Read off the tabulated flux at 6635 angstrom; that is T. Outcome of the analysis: 12.16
